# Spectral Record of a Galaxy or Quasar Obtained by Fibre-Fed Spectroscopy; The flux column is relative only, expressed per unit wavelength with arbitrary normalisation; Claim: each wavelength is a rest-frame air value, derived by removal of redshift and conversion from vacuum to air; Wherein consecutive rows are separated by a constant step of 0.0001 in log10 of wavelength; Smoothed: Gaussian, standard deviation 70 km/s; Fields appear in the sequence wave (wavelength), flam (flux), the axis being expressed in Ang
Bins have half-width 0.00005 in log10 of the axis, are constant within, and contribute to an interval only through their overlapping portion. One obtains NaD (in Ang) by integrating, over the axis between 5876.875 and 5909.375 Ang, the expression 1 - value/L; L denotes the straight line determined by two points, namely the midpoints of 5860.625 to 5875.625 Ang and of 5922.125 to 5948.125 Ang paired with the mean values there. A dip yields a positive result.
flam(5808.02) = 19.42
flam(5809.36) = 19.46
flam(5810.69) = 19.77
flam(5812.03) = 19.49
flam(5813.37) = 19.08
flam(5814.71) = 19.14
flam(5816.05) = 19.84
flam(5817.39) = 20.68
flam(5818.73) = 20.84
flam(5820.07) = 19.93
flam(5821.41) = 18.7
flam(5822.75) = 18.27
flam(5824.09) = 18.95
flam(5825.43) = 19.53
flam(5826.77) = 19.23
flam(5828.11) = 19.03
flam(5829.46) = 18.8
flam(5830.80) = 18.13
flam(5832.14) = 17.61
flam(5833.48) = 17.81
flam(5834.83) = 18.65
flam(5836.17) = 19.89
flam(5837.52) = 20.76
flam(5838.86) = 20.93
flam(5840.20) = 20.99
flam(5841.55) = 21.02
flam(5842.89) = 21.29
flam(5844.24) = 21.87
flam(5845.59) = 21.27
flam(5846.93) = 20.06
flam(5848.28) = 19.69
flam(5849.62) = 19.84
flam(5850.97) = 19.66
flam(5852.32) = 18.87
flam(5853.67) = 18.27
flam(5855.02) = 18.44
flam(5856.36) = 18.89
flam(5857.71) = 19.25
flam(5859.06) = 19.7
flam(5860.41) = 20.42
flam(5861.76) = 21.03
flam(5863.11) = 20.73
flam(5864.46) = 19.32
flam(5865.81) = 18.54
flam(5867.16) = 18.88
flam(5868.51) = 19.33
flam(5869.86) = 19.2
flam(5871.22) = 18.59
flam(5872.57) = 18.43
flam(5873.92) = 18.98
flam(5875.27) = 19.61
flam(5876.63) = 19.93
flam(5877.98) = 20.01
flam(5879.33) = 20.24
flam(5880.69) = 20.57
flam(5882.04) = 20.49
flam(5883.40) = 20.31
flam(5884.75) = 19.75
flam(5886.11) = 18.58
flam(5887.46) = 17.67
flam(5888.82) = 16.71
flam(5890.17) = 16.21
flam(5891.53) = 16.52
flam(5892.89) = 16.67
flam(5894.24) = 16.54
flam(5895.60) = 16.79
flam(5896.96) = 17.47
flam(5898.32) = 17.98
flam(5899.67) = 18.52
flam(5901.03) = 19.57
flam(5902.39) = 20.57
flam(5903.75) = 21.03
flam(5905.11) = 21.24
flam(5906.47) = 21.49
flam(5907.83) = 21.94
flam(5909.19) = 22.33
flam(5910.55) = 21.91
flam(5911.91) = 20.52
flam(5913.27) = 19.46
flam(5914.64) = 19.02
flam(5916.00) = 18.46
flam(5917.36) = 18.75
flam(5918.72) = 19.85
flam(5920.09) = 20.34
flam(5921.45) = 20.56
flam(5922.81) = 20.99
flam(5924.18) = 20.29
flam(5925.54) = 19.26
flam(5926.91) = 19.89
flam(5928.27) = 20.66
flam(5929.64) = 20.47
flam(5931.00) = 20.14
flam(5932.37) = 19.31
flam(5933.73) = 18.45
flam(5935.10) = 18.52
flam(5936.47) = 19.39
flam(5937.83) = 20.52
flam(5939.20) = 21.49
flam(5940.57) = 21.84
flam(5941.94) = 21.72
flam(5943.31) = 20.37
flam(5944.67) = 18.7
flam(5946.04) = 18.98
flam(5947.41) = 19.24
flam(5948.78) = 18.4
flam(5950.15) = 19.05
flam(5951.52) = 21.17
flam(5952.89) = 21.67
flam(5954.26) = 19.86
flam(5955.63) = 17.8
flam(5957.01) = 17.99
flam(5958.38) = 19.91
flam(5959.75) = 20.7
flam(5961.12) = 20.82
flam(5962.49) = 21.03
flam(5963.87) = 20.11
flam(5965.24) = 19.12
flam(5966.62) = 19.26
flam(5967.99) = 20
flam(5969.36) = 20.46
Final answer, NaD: 0.8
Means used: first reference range 19.4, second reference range 20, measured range 19.1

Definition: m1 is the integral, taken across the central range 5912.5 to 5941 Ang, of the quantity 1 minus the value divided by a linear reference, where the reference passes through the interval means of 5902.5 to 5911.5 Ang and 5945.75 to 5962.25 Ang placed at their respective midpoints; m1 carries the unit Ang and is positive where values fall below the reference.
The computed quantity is 1.2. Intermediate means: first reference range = 21.6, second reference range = 19.7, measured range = 19.9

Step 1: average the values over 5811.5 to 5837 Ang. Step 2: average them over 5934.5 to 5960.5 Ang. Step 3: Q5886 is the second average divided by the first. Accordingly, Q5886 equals 1.0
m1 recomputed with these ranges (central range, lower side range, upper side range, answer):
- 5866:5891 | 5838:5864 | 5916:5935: 1.2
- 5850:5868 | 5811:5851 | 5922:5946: 0.4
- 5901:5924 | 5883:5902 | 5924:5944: -1.9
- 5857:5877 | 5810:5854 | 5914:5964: 0.3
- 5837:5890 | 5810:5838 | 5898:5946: -0.2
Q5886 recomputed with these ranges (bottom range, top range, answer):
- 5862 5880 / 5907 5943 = 1.04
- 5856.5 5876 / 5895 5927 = 1.03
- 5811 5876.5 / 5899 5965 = 1.03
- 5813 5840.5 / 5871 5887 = 1.01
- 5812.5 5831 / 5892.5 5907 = 0.98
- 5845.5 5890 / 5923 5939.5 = 1.03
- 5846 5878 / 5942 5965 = 1.02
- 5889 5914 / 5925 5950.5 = 1.03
